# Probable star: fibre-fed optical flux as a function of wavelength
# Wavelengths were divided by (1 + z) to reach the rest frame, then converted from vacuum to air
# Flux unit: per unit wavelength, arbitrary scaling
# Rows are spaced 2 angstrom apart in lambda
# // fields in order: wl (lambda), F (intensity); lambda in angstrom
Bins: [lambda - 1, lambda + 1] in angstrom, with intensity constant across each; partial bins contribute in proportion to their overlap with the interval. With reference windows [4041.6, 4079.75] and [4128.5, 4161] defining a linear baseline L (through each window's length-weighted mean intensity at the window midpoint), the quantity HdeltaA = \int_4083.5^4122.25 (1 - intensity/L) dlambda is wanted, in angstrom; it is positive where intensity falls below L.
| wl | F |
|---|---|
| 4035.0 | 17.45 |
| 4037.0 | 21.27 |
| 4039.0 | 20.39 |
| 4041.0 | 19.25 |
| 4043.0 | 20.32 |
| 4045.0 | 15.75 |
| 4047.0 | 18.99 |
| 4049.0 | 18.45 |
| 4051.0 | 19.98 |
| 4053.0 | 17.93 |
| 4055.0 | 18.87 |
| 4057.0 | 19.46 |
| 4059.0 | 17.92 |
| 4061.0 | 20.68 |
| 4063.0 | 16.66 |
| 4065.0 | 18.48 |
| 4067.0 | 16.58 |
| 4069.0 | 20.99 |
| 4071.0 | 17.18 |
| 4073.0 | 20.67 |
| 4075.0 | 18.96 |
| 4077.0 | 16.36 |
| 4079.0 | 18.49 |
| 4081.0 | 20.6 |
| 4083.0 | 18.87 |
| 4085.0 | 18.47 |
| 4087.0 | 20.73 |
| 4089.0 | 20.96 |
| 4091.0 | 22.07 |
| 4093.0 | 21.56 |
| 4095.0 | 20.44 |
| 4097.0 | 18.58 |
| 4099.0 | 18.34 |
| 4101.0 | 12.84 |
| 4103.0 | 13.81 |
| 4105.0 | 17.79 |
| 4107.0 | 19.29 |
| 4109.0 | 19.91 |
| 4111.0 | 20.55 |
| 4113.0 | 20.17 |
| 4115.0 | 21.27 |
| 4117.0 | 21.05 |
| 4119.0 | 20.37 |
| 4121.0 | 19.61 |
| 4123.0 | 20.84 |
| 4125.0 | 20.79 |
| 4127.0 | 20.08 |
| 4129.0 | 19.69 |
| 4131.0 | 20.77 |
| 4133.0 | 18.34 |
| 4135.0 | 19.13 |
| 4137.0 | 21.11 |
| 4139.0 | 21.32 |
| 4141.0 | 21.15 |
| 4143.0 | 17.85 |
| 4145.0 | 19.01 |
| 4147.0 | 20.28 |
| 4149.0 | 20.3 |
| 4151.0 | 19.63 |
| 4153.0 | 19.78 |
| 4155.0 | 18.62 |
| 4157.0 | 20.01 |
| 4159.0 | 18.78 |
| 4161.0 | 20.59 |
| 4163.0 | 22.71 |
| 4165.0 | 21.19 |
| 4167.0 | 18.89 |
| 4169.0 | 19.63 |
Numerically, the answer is -0.4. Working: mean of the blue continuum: 18.6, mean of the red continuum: 19.8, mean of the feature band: 19.4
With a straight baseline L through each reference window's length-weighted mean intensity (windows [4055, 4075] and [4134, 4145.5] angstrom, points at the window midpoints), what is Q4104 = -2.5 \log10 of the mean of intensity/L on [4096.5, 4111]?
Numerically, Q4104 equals 0.12 mag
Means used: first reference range 18.8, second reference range 20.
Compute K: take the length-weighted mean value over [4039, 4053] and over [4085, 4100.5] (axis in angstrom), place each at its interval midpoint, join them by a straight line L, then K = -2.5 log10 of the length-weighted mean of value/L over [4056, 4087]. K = 0.04 mag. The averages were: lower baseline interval 18.8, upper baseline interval 20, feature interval 18.8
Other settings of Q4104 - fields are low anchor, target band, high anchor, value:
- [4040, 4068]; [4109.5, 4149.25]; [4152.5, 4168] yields -0.03 mag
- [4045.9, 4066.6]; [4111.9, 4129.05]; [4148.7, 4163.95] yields -0.05 mag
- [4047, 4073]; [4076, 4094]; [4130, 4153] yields -0.04 mag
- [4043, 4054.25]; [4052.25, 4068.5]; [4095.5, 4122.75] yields 0.01 mag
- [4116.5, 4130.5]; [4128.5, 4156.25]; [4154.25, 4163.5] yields 0.02 mag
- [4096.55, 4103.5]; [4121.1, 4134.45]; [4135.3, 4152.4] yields -0.09 mag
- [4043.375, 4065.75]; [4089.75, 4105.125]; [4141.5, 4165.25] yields 0.05 mag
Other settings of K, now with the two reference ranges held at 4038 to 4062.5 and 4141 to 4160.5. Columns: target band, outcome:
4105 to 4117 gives -0.046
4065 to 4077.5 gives 0.030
